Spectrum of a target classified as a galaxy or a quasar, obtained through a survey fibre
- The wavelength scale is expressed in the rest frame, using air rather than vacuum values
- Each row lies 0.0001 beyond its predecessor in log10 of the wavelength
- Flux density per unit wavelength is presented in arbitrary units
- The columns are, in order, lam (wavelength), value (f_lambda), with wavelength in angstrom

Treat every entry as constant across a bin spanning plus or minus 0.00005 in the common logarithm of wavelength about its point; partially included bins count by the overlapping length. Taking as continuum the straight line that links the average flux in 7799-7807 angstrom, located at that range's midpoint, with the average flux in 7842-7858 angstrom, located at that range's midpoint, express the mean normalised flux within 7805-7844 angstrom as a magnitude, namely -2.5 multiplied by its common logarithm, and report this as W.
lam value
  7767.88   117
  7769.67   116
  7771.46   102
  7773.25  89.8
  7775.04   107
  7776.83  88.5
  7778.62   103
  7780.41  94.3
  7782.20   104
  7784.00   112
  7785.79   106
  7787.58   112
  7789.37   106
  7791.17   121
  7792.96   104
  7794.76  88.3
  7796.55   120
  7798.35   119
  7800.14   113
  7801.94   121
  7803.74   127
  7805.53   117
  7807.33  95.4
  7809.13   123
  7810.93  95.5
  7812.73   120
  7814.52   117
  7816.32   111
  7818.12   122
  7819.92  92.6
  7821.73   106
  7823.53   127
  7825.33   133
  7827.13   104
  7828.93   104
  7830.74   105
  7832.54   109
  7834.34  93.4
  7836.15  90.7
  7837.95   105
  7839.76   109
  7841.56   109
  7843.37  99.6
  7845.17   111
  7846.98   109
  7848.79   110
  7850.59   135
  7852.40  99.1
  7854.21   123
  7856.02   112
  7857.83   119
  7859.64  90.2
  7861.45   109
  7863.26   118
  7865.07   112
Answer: 0.07 mag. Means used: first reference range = 118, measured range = 109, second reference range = 113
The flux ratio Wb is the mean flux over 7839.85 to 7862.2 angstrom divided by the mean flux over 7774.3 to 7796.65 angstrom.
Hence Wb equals 1.1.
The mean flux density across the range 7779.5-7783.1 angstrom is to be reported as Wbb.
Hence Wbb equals 99.1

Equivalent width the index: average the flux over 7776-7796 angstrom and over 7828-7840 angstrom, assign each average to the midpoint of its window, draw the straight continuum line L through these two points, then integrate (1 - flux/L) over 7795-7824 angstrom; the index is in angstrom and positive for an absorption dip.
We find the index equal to -2.9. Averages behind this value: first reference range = 104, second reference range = 102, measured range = 113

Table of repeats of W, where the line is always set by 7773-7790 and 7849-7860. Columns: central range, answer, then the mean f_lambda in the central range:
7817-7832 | -0.02 mag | 112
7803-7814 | -0.06 mag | 113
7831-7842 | 0.09 mag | 103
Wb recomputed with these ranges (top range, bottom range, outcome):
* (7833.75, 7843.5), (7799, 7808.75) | 0.88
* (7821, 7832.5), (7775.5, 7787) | 1.11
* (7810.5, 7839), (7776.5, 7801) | 1.02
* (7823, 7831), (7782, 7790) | 1.06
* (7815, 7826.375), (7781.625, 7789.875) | 1.06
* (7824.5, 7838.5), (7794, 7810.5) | 0.93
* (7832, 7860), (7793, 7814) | 0.96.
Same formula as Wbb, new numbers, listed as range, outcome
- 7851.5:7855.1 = 111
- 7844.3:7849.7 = 110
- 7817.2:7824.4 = 112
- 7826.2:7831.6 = 104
